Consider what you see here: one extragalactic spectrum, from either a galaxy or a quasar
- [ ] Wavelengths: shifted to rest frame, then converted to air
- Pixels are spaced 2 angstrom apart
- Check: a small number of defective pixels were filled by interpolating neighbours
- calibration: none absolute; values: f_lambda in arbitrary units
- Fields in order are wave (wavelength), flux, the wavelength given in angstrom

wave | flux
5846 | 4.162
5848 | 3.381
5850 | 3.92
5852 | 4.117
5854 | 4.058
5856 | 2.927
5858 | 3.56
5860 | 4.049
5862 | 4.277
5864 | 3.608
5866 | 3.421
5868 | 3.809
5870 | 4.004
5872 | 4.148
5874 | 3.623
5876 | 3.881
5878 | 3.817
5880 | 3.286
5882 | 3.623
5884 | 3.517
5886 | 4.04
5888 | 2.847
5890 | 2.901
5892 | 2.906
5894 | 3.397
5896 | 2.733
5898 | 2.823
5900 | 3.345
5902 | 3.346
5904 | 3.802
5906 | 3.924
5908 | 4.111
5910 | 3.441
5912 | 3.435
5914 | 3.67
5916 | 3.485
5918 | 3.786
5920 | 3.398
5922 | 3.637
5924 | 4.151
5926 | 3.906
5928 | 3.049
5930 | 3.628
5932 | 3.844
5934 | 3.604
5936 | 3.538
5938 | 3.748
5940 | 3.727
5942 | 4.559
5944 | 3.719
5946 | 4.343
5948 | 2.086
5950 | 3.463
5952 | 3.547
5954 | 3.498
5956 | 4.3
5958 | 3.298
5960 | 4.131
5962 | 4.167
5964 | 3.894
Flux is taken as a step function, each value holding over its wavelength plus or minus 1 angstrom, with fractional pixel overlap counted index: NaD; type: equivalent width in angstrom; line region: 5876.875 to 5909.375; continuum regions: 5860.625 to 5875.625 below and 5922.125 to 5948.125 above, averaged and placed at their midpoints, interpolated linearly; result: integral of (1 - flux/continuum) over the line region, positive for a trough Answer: 3.44 angstrom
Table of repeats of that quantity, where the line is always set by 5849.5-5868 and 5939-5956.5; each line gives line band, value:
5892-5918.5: 1.87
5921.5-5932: 0.02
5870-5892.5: 1.22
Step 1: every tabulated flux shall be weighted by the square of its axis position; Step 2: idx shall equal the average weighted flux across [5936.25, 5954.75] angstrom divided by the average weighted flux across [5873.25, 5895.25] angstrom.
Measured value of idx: 1.1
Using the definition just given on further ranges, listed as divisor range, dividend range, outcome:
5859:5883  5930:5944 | 1.03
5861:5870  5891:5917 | 0.91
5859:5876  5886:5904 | 0.82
